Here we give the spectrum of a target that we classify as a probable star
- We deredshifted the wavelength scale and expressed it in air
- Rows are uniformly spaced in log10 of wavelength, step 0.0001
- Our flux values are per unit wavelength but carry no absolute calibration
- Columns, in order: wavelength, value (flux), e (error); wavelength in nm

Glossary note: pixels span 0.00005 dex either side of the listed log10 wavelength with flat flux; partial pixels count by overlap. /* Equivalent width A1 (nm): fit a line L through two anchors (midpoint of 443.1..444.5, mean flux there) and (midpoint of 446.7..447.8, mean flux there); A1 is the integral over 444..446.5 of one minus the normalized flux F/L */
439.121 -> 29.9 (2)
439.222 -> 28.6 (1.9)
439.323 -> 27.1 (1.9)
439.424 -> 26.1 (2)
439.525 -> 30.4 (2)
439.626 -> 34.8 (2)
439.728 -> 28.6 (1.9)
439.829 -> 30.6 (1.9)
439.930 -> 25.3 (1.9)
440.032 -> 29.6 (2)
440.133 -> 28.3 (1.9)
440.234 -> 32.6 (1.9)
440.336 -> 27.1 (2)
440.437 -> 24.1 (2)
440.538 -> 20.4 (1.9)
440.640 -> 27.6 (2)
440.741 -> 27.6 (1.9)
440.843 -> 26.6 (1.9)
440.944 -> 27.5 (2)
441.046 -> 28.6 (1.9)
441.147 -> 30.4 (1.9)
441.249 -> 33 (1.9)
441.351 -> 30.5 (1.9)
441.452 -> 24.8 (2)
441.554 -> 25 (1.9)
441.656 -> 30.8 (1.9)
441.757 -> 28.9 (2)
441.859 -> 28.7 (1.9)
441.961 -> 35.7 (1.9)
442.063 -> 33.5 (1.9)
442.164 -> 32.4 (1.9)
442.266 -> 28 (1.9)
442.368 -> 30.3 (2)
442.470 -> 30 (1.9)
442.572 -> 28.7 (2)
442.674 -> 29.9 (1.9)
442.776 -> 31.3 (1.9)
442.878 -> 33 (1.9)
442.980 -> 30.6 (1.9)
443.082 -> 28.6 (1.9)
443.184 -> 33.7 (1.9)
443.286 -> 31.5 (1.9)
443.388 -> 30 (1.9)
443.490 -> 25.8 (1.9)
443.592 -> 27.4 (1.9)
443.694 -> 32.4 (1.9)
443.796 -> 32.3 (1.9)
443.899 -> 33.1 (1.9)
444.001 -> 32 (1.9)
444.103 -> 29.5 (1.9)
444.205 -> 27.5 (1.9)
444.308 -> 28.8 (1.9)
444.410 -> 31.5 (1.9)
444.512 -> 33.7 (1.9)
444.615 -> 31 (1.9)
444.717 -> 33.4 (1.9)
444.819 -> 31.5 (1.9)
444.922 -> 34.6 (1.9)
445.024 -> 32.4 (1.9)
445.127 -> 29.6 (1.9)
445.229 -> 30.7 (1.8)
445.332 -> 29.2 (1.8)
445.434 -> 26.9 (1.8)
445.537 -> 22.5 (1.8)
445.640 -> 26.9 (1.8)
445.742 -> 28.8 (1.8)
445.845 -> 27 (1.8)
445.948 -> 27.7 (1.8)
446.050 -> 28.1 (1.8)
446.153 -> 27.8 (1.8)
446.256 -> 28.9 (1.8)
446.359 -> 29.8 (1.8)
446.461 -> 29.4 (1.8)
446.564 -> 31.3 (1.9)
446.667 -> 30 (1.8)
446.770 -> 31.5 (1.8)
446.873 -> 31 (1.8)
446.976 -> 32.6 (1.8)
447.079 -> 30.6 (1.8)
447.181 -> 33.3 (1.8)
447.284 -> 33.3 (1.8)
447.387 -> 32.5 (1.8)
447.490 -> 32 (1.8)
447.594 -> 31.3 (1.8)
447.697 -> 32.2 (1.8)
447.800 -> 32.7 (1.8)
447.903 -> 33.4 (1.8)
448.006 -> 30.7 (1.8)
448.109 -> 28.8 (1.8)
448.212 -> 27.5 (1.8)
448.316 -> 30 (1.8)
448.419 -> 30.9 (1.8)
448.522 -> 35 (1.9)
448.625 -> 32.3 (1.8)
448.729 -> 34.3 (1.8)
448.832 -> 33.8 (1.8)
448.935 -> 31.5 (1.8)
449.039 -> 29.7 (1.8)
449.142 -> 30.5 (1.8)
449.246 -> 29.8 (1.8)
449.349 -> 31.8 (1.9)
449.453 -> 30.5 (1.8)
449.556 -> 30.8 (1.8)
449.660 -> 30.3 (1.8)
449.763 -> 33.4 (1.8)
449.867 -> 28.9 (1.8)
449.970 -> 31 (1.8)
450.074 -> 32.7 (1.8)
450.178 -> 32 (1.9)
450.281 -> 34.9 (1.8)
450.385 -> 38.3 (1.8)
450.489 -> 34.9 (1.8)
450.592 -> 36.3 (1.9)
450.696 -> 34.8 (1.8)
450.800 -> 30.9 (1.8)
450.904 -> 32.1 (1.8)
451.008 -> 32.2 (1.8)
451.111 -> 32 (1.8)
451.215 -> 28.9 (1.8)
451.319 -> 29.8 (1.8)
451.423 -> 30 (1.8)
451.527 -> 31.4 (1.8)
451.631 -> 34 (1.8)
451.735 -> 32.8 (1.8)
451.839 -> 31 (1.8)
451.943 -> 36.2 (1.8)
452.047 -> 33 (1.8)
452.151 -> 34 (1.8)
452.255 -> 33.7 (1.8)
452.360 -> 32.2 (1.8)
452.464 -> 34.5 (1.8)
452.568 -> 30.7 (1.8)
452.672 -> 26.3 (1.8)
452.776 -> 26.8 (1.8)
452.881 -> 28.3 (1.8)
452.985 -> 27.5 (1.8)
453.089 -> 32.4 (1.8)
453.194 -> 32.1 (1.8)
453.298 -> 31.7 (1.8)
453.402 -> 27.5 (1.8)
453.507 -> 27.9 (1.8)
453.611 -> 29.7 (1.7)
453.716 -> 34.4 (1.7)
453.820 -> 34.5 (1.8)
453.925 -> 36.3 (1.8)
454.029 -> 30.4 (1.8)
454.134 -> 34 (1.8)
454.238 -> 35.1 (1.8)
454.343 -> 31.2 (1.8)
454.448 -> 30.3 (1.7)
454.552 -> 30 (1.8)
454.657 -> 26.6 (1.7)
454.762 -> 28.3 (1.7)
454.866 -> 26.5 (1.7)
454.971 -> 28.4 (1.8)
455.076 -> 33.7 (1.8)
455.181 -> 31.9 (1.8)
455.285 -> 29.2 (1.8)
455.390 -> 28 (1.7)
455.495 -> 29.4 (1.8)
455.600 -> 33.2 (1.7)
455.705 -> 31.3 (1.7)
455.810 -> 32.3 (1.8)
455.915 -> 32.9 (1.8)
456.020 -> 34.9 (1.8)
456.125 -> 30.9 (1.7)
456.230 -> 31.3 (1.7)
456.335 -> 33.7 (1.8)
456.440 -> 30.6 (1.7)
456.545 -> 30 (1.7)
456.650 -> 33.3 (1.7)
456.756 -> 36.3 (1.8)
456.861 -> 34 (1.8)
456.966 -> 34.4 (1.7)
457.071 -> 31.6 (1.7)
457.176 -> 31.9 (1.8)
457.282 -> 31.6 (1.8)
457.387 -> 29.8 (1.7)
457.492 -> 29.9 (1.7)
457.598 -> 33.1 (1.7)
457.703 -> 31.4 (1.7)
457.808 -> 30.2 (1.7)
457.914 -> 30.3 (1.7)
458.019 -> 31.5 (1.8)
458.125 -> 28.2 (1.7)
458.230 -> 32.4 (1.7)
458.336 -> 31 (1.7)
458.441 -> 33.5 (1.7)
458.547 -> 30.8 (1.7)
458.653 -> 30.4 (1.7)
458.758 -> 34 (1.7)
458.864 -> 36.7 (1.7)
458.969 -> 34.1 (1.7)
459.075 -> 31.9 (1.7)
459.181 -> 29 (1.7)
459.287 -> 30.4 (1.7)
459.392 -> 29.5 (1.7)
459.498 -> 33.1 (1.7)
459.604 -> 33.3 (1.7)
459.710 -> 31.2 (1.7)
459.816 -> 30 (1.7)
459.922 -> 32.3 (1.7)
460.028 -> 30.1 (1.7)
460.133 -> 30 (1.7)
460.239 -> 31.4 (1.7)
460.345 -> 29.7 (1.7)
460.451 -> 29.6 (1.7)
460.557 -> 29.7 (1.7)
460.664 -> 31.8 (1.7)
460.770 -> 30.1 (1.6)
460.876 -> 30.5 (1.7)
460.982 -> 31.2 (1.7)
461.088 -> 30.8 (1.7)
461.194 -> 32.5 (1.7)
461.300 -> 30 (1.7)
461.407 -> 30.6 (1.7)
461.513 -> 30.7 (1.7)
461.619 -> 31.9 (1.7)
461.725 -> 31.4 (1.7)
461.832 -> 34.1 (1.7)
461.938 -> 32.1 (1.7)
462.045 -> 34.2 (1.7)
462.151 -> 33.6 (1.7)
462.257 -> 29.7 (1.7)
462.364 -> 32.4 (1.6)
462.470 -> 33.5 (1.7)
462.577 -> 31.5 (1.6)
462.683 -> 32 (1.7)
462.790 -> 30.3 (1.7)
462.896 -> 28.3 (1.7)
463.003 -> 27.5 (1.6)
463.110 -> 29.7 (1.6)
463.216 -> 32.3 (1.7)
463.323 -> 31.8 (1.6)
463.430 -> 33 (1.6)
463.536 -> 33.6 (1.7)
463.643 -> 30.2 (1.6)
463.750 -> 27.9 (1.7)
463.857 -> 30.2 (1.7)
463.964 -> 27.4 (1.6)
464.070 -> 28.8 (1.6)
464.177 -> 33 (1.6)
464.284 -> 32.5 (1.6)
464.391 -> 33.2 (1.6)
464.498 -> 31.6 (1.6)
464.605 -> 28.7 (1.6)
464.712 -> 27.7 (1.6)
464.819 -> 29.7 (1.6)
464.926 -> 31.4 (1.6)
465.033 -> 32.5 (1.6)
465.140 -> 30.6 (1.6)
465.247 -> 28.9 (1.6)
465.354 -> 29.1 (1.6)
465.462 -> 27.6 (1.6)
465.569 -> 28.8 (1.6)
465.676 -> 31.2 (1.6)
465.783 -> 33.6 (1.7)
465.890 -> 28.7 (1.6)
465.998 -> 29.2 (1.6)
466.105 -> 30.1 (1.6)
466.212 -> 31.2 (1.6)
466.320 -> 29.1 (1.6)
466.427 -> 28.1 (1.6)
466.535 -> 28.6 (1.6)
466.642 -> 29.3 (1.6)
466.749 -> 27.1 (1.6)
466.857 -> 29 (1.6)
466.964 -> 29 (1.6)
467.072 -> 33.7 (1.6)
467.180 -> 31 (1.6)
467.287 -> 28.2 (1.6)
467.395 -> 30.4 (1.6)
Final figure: 0.13 nm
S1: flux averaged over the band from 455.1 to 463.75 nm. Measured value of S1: 31.5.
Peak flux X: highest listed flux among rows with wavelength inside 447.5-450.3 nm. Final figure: 35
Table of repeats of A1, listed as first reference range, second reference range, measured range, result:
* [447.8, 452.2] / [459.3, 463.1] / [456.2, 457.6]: -0.03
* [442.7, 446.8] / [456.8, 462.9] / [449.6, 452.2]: -0.17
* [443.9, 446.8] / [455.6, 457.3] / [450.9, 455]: 0.07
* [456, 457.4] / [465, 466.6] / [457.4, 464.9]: 0.00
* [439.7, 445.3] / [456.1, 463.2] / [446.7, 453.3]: -0.27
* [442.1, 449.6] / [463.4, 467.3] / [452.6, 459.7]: -0.23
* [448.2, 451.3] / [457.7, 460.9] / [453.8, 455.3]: 0.03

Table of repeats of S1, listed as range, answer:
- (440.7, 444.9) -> 30.3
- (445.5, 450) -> 30.6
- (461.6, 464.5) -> 31.3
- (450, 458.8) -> 31.7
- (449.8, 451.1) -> 33.2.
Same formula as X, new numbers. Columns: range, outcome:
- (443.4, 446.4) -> 34.6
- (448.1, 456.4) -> 38.3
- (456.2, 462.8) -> 36.7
